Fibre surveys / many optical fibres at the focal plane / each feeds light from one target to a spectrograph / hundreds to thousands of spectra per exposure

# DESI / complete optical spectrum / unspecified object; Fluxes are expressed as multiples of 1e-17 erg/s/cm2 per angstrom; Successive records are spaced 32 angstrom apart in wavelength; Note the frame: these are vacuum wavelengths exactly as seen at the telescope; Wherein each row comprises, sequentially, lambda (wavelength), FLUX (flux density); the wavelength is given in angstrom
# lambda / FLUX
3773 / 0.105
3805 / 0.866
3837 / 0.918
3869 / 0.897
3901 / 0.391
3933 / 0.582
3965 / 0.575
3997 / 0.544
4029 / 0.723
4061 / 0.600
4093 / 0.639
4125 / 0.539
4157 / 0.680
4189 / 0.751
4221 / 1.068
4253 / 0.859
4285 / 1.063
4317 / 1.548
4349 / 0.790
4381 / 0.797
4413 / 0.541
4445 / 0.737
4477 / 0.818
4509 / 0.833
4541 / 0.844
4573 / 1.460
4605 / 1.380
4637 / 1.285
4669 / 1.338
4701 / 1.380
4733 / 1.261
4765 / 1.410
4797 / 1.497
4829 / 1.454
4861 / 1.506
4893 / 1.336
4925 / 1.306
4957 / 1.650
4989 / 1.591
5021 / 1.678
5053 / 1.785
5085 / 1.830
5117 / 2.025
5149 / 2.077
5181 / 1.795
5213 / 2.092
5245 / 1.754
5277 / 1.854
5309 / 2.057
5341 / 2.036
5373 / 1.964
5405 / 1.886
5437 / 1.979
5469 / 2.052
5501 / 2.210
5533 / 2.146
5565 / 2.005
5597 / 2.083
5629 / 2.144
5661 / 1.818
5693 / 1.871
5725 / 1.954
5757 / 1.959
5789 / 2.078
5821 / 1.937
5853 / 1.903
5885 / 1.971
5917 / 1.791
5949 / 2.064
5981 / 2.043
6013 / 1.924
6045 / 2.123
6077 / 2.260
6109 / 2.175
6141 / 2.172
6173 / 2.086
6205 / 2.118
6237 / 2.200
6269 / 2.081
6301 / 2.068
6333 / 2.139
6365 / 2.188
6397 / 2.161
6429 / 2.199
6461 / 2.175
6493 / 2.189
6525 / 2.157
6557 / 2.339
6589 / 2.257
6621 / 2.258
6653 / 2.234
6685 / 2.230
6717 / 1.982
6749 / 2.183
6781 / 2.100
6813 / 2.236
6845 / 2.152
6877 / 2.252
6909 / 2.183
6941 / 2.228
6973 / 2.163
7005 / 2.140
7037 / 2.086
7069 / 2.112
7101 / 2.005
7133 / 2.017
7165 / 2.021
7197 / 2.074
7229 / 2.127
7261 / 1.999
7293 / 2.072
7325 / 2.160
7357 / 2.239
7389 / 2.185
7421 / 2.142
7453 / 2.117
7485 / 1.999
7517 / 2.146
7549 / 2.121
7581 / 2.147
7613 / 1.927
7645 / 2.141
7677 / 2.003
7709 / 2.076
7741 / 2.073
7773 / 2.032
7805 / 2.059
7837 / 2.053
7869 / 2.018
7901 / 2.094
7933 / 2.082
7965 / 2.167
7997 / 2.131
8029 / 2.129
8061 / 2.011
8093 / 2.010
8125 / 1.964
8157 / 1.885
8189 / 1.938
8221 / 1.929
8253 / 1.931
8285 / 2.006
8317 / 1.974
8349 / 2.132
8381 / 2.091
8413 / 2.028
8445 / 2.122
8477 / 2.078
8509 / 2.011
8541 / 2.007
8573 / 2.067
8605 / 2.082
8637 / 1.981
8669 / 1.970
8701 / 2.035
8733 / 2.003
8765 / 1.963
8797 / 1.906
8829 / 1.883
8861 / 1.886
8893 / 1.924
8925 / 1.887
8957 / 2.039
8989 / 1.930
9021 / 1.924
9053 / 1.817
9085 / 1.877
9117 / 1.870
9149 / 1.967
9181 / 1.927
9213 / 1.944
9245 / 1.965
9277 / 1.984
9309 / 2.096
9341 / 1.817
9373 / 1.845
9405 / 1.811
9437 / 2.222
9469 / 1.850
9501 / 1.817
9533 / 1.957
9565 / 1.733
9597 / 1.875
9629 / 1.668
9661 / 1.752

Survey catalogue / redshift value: 0.14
